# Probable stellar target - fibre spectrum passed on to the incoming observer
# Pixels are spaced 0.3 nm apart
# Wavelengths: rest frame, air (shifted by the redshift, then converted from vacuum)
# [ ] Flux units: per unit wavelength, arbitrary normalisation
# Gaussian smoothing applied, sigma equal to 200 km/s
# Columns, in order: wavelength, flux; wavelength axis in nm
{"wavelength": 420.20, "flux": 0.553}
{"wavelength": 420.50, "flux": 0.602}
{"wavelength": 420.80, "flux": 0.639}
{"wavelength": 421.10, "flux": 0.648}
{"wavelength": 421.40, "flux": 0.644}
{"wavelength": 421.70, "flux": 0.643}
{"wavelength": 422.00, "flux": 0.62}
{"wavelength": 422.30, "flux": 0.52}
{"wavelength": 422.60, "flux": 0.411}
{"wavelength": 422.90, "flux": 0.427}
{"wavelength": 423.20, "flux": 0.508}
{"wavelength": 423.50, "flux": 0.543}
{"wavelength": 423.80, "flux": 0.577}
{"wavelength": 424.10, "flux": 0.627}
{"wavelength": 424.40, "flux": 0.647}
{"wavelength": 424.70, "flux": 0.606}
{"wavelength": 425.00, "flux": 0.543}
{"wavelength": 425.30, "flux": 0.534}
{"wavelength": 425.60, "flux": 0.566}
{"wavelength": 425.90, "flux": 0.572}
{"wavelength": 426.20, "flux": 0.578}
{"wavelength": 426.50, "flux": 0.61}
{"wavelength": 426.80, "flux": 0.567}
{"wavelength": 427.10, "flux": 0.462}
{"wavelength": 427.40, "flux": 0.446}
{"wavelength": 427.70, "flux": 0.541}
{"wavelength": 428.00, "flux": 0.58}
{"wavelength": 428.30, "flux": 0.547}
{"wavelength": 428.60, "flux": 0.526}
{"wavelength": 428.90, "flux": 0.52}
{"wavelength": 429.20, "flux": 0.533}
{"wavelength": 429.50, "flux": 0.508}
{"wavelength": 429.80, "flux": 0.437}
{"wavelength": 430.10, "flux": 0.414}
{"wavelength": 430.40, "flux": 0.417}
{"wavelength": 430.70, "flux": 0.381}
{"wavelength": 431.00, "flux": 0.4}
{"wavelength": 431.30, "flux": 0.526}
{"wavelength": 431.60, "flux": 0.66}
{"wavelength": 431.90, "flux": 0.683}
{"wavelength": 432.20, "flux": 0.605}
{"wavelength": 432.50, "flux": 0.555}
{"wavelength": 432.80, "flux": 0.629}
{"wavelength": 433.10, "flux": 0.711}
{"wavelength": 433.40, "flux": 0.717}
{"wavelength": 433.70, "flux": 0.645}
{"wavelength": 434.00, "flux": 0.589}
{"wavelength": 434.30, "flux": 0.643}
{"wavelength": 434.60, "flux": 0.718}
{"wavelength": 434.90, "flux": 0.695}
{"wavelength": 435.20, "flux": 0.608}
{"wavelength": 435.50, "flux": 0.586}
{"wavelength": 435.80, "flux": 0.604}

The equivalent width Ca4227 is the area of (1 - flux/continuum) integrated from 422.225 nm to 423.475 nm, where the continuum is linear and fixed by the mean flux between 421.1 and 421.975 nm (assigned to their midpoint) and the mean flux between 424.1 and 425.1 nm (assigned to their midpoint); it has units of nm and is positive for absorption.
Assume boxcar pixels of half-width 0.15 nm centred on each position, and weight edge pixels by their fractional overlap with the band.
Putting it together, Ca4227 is 0.31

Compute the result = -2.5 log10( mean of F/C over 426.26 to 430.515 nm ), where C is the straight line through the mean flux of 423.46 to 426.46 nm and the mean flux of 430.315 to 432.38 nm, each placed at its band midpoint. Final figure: 0.089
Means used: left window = 0.582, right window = 0.528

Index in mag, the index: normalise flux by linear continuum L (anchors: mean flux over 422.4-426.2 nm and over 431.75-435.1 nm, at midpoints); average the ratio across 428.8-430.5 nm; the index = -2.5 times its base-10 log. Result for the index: 0.28 mag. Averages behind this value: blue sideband 0.548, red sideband 0.653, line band 0.472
